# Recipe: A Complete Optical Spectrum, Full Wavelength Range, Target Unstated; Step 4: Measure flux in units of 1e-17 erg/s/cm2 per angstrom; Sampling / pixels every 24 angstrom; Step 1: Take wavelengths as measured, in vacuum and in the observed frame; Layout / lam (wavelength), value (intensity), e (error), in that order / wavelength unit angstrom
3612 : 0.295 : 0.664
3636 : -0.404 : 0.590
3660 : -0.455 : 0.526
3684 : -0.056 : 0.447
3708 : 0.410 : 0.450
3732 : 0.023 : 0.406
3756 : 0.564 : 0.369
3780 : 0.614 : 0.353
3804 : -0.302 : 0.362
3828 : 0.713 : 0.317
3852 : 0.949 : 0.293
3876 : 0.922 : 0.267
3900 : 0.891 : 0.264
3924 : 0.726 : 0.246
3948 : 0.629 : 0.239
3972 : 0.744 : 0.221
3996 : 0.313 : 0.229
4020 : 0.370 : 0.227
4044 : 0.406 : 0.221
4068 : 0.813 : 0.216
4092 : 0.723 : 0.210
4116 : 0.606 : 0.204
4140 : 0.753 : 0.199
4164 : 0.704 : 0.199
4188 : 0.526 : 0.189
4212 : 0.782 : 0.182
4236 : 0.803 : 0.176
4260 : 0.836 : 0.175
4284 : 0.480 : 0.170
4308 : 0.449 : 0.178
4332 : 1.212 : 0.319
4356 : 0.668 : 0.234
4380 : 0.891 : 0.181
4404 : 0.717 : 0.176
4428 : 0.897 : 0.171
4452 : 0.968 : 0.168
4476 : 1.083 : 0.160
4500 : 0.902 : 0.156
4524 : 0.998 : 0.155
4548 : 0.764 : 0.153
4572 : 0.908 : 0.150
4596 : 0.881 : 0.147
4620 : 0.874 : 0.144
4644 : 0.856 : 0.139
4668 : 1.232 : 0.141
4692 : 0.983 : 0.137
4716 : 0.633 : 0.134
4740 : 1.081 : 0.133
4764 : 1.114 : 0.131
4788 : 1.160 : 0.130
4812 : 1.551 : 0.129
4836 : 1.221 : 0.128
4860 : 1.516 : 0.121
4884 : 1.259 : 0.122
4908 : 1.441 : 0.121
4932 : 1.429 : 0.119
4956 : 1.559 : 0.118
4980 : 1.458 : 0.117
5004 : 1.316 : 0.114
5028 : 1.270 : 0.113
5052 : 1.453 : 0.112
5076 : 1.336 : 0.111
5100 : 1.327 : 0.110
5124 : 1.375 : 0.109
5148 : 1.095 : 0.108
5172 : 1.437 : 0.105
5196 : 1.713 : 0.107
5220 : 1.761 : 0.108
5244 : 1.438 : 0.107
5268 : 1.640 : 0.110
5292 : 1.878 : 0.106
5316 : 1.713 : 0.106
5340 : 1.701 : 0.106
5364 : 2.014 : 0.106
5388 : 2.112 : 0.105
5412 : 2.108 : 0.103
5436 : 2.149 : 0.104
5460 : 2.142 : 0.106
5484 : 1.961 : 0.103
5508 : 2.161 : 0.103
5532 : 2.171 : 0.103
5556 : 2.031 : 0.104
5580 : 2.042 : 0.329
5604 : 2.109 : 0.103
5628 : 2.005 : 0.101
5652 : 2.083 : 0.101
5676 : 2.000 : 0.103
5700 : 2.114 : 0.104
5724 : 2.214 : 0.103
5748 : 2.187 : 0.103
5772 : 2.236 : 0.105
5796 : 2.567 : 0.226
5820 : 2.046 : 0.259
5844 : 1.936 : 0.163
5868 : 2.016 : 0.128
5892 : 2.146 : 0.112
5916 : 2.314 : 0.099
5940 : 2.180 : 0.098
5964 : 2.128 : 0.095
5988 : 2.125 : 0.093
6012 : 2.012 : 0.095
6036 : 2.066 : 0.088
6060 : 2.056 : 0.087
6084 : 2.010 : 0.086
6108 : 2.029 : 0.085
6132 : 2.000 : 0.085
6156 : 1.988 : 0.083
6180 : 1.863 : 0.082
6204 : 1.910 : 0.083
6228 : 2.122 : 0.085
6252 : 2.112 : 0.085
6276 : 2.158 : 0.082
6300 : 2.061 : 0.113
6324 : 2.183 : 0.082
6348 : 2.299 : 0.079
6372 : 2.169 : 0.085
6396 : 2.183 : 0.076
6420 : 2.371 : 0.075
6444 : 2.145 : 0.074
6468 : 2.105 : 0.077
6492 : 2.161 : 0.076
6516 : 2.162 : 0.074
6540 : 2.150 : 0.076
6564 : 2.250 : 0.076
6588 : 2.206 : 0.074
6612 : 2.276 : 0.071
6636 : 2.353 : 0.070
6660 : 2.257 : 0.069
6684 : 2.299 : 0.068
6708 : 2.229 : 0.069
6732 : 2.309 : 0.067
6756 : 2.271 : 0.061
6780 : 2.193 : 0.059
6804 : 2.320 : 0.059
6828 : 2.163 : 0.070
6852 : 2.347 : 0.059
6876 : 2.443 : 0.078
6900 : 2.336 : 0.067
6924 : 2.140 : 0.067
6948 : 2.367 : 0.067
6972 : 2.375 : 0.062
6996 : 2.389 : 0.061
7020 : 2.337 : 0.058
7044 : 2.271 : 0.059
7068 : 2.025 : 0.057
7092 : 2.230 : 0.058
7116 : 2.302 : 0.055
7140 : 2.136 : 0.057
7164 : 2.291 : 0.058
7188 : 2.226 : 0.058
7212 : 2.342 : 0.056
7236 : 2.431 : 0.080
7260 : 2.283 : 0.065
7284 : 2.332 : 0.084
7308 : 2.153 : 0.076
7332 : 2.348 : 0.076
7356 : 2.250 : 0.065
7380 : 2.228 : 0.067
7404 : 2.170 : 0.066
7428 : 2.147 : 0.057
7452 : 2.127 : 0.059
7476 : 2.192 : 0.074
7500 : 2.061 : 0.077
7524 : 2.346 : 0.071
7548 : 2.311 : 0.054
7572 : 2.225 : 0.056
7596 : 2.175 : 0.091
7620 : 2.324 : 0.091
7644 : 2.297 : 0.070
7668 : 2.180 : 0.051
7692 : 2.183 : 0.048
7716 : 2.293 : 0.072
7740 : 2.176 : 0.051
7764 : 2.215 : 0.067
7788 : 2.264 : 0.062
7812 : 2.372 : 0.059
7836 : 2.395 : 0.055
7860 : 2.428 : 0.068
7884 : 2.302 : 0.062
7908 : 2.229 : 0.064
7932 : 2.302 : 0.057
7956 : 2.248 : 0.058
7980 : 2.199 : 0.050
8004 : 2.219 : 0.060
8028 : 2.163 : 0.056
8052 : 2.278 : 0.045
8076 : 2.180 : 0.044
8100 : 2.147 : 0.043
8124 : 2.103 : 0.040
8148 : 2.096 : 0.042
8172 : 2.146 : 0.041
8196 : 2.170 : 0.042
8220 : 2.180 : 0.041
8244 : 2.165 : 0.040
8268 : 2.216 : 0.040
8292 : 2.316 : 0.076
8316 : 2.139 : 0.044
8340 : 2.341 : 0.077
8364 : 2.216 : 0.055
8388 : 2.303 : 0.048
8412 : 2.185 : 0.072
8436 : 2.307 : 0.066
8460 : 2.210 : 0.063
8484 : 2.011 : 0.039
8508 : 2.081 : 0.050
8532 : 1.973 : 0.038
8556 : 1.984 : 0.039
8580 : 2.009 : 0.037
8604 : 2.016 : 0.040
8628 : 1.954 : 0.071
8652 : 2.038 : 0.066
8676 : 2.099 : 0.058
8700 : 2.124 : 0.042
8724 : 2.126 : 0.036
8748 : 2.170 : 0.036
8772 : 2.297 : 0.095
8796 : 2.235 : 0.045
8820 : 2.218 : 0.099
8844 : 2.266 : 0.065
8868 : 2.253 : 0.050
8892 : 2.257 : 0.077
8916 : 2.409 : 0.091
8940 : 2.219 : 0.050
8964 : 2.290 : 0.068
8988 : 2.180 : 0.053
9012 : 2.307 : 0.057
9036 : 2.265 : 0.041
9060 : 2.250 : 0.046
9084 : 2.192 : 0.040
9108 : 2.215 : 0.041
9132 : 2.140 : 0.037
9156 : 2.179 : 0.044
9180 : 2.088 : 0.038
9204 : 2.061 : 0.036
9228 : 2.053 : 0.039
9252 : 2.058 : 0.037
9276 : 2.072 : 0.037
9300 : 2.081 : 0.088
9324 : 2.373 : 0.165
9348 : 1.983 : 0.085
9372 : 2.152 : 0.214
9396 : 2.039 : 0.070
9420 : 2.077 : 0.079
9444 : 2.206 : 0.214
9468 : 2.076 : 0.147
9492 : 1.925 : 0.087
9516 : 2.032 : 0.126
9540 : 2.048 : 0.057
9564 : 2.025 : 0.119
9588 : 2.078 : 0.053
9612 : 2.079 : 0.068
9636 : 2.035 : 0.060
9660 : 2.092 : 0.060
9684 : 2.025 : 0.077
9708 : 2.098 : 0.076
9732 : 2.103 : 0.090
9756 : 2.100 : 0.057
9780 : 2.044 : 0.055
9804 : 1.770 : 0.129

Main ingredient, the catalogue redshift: 0.197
